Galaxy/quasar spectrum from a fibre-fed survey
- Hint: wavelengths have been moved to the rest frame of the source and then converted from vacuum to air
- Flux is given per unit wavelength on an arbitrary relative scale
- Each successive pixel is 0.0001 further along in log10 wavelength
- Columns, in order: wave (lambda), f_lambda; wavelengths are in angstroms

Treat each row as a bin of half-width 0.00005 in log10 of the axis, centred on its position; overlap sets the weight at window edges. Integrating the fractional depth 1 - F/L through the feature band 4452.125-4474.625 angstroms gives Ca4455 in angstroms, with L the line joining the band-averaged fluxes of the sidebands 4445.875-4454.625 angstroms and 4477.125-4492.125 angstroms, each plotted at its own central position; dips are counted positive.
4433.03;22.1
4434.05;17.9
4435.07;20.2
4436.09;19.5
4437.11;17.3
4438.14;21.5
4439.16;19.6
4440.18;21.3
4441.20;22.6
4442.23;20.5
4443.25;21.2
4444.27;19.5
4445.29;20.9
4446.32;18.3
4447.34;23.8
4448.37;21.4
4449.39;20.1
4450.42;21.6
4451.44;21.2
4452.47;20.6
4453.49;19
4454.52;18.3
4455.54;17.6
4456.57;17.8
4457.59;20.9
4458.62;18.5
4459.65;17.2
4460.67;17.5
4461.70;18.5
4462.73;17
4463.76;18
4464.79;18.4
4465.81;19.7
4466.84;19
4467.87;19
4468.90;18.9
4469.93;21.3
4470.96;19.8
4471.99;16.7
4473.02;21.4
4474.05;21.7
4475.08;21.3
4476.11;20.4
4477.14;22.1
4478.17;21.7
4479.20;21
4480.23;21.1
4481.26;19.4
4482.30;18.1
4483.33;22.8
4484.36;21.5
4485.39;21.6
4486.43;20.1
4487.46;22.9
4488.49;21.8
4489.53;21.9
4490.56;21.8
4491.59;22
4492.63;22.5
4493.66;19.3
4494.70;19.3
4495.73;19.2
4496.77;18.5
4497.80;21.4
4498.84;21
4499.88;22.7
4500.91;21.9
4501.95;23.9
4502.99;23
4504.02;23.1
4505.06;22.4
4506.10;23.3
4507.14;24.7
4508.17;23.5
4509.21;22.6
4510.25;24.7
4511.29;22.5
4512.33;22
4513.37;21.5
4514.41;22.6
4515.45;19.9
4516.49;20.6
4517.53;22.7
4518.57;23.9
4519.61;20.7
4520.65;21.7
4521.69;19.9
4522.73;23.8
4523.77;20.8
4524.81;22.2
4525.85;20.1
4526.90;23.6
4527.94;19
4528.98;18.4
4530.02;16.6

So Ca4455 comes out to 2.1 angstroms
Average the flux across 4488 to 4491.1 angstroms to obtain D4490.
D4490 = 21.8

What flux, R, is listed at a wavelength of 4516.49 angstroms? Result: 20.6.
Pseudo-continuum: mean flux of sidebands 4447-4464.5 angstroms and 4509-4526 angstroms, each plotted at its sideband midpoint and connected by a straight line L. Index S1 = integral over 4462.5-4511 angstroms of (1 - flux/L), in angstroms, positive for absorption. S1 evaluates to -1.1 angstroms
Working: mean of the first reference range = 19.3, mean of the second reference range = 21.9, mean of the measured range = 21.1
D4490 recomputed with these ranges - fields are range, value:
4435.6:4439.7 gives 19.5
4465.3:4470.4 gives 19.6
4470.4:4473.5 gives 19.3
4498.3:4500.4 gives 21.8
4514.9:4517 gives 20.3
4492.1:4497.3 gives 19.8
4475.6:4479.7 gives 21.3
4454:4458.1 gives 18.7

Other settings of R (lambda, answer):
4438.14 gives 21.5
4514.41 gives 22.6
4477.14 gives 22.1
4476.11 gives 20.4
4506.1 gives 23.3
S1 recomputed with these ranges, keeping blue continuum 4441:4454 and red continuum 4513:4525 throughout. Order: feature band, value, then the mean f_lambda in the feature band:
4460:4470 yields 1.1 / 18.6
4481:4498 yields 0.4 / 20.8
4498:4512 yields -0.9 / 23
